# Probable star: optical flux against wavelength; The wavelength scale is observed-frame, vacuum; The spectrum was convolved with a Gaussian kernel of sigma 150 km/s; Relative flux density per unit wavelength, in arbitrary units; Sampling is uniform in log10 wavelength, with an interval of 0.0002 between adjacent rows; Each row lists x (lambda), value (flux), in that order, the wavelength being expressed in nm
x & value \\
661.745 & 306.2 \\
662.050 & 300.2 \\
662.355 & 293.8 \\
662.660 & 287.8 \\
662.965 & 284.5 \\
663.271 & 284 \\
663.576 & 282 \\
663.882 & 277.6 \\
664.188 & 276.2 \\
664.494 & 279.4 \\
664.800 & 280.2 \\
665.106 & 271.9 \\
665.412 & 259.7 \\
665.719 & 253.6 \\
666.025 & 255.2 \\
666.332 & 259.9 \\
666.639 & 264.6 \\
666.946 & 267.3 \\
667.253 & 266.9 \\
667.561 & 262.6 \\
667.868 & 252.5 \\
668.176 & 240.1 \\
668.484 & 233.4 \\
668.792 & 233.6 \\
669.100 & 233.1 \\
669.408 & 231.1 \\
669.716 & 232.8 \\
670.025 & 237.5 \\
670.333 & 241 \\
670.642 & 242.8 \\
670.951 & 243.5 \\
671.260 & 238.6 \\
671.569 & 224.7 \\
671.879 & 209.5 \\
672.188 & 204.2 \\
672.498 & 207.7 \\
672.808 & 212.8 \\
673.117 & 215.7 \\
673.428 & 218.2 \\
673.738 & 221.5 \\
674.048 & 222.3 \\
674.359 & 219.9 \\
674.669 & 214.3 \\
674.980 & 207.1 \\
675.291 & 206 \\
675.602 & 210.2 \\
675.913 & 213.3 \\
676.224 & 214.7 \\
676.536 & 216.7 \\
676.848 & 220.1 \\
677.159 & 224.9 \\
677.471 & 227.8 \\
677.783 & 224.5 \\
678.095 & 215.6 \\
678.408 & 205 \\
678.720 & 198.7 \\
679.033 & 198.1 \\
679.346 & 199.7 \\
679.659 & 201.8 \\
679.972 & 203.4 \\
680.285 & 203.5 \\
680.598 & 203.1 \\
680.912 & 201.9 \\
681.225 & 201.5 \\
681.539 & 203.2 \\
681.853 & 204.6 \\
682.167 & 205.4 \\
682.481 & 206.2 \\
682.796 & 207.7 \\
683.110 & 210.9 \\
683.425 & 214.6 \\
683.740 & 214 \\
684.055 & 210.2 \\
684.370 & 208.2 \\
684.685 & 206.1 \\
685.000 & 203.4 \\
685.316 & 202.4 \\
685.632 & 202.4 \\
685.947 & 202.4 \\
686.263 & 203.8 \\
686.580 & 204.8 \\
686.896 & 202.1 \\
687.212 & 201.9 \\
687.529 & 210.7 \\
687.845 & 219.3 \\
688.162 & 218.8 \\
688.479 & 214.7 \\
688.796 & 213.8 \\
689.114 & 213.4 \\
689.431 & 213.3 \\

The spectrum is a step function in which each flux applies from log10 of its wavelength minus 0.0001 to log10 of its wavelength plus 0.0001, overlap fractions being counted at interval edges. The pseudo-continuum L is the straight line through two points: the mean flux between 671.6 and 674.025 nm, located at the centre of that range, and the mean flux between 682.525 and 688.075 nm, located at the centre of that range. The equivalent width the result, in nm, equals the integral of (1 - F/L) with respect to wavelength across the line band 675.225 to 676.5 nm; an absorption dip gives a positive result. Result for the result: 0.00 nm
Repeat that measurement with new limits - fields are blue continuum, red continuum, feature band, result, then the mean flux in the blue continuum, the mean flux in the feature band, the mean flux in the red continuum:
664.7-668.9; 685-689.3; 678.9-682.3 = 0.33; 257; 202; 208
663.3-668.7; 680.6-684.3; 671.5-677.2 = 0.49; 264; 215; 207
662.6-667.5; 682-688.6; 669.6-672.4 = 0.25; 271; 230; 208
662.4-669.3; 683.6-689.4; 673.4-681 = 0.71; 264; 212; 209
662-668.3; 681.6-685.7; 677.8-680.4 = 0.22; 271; 204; 207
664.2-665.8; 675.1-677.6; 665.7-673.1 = 0.32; 270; 239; 216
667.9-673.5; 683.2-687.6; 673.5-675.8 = 0.08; 228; 215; 206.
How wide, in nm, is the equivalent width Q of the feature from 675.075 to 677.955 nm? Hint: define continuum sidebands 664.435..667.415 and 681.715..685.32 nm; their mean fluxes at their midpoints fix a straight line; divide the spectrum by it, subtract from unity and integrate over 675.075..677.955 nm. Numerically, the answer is 0.17 nm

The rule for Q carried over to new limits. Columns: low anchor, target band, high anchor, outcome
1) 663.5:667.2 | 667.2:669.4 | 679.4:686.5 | 0.120 nm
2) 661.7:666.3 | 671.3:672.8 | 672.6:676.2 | 0.100 nm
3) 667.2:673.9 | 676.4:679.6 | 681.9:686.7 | 0.079 nm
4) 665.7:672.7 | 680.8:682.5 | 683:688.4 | 0.097 nm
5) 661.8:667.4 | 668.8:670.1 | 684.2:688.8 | 0.134 nm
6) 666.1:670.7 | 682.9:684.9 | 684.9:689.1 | 0.038 nm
